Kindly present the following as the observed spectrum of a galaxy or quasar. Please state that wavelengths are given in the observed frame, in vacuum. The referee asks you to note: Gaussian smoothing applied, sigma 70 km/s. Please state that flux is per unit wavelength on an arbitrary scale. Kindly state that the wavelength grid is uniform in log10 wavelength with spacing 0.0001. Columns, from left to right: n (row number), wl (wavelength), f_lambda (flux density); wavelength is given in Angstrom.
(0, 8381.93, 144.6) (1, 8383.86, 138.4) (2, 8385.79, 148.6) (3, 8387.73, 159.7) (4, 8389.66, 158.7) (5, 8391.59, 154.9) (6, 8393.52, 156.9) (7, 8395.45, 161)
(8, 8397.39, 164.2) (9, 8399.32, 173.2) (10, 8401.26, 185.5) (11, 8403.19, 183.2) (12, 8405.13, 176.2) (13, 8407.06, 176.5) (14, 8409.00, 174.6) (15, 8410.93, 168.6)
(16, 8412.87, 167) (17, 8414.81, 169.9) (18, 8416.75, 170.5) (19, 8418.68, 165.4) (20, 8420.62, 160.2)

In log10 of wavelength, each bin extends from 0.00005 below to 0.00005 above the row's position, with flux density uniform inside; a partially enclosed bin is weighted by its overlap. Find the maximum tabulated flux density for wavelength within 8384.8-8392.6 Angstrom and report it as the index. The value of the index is 159.7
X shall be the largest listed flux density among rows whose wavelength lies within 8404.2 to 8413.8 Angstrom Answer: 176.5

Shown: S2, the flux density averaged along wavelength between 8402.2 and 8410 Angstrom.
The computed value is 178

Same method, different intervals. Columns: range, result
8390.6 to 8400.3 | 162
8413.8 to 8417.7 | 170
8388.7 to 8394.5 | 157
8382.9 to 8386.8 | 143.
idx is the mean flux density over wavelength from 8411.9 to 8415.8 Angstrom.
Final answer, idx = 168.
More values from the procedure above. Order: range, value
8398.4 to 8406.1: 180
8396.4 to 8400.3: 168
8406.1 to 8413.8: 172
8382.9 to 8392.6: 152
